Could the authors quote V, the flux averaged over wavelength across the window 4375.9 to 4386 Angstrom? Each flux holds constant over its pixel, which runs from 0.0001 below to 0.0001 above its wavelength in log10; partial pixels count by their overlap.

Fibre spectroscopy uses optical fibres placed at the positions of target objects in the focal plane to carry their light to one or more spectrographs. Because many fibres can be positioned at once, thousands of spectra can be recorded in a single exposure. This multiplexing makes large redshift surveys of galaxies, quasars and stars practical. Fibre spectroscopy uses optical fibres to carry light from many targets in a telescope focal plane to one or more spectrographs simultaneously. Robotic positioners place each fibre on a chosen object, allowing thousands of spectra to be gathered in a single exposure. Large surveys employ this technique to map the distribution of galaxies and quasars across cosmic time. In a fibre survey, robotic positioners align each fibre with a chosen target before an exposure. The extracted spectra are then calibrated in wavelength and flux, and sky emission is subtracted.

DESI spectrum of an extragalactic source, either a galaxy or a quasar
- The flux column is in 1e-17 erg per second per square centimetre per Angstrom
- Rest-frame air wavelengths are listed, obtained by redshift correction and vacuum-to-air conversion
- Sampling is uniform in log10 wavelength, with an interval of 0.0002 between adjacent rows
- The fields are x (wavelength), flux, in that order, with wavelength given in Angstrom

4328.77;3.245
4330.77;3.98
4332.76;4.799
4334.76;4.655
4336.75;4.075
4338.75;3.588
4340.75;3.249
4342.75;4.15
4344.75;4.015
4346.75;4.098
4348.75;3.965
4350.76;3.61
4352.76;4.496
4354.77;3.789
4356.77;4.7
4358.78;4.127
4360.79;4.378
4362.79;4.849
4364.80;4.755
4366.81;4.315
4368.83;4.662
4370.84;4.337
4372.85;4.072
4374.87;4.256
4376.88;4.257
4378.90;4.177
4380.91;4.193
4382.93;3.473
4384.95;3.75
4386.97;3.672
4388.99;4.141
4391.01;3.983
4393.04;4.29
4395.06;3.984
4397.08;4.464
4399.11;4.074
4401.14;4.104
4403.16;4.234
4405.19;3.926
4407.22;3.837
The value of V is 3.97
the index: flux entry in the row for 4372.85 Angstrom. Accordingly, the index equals 4.072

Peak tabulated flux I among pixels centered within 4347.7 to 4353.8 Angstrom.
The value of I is 4.496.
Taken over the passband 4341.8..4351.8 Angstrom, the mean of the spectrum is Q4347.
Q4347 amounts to 3.97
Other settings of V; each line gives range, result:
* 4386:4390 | 3.91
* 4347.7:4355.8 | 3.97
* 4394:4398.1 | 4.23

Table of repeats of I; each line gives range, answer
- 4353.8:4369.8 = 4.849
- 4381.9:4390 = 4.141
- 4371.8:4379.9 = 4.257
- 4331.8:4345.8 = 4.799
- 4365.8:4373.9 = 4.662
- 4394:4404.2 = 4.464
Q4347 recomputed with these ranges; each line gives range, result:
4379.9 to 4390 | 3.85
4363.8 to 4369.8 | 4.57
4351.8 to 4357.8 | 4.32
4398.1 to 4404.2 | 4.14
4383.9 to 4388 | 3.71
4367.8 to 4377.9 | 4.31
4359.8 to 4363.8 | 4.62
